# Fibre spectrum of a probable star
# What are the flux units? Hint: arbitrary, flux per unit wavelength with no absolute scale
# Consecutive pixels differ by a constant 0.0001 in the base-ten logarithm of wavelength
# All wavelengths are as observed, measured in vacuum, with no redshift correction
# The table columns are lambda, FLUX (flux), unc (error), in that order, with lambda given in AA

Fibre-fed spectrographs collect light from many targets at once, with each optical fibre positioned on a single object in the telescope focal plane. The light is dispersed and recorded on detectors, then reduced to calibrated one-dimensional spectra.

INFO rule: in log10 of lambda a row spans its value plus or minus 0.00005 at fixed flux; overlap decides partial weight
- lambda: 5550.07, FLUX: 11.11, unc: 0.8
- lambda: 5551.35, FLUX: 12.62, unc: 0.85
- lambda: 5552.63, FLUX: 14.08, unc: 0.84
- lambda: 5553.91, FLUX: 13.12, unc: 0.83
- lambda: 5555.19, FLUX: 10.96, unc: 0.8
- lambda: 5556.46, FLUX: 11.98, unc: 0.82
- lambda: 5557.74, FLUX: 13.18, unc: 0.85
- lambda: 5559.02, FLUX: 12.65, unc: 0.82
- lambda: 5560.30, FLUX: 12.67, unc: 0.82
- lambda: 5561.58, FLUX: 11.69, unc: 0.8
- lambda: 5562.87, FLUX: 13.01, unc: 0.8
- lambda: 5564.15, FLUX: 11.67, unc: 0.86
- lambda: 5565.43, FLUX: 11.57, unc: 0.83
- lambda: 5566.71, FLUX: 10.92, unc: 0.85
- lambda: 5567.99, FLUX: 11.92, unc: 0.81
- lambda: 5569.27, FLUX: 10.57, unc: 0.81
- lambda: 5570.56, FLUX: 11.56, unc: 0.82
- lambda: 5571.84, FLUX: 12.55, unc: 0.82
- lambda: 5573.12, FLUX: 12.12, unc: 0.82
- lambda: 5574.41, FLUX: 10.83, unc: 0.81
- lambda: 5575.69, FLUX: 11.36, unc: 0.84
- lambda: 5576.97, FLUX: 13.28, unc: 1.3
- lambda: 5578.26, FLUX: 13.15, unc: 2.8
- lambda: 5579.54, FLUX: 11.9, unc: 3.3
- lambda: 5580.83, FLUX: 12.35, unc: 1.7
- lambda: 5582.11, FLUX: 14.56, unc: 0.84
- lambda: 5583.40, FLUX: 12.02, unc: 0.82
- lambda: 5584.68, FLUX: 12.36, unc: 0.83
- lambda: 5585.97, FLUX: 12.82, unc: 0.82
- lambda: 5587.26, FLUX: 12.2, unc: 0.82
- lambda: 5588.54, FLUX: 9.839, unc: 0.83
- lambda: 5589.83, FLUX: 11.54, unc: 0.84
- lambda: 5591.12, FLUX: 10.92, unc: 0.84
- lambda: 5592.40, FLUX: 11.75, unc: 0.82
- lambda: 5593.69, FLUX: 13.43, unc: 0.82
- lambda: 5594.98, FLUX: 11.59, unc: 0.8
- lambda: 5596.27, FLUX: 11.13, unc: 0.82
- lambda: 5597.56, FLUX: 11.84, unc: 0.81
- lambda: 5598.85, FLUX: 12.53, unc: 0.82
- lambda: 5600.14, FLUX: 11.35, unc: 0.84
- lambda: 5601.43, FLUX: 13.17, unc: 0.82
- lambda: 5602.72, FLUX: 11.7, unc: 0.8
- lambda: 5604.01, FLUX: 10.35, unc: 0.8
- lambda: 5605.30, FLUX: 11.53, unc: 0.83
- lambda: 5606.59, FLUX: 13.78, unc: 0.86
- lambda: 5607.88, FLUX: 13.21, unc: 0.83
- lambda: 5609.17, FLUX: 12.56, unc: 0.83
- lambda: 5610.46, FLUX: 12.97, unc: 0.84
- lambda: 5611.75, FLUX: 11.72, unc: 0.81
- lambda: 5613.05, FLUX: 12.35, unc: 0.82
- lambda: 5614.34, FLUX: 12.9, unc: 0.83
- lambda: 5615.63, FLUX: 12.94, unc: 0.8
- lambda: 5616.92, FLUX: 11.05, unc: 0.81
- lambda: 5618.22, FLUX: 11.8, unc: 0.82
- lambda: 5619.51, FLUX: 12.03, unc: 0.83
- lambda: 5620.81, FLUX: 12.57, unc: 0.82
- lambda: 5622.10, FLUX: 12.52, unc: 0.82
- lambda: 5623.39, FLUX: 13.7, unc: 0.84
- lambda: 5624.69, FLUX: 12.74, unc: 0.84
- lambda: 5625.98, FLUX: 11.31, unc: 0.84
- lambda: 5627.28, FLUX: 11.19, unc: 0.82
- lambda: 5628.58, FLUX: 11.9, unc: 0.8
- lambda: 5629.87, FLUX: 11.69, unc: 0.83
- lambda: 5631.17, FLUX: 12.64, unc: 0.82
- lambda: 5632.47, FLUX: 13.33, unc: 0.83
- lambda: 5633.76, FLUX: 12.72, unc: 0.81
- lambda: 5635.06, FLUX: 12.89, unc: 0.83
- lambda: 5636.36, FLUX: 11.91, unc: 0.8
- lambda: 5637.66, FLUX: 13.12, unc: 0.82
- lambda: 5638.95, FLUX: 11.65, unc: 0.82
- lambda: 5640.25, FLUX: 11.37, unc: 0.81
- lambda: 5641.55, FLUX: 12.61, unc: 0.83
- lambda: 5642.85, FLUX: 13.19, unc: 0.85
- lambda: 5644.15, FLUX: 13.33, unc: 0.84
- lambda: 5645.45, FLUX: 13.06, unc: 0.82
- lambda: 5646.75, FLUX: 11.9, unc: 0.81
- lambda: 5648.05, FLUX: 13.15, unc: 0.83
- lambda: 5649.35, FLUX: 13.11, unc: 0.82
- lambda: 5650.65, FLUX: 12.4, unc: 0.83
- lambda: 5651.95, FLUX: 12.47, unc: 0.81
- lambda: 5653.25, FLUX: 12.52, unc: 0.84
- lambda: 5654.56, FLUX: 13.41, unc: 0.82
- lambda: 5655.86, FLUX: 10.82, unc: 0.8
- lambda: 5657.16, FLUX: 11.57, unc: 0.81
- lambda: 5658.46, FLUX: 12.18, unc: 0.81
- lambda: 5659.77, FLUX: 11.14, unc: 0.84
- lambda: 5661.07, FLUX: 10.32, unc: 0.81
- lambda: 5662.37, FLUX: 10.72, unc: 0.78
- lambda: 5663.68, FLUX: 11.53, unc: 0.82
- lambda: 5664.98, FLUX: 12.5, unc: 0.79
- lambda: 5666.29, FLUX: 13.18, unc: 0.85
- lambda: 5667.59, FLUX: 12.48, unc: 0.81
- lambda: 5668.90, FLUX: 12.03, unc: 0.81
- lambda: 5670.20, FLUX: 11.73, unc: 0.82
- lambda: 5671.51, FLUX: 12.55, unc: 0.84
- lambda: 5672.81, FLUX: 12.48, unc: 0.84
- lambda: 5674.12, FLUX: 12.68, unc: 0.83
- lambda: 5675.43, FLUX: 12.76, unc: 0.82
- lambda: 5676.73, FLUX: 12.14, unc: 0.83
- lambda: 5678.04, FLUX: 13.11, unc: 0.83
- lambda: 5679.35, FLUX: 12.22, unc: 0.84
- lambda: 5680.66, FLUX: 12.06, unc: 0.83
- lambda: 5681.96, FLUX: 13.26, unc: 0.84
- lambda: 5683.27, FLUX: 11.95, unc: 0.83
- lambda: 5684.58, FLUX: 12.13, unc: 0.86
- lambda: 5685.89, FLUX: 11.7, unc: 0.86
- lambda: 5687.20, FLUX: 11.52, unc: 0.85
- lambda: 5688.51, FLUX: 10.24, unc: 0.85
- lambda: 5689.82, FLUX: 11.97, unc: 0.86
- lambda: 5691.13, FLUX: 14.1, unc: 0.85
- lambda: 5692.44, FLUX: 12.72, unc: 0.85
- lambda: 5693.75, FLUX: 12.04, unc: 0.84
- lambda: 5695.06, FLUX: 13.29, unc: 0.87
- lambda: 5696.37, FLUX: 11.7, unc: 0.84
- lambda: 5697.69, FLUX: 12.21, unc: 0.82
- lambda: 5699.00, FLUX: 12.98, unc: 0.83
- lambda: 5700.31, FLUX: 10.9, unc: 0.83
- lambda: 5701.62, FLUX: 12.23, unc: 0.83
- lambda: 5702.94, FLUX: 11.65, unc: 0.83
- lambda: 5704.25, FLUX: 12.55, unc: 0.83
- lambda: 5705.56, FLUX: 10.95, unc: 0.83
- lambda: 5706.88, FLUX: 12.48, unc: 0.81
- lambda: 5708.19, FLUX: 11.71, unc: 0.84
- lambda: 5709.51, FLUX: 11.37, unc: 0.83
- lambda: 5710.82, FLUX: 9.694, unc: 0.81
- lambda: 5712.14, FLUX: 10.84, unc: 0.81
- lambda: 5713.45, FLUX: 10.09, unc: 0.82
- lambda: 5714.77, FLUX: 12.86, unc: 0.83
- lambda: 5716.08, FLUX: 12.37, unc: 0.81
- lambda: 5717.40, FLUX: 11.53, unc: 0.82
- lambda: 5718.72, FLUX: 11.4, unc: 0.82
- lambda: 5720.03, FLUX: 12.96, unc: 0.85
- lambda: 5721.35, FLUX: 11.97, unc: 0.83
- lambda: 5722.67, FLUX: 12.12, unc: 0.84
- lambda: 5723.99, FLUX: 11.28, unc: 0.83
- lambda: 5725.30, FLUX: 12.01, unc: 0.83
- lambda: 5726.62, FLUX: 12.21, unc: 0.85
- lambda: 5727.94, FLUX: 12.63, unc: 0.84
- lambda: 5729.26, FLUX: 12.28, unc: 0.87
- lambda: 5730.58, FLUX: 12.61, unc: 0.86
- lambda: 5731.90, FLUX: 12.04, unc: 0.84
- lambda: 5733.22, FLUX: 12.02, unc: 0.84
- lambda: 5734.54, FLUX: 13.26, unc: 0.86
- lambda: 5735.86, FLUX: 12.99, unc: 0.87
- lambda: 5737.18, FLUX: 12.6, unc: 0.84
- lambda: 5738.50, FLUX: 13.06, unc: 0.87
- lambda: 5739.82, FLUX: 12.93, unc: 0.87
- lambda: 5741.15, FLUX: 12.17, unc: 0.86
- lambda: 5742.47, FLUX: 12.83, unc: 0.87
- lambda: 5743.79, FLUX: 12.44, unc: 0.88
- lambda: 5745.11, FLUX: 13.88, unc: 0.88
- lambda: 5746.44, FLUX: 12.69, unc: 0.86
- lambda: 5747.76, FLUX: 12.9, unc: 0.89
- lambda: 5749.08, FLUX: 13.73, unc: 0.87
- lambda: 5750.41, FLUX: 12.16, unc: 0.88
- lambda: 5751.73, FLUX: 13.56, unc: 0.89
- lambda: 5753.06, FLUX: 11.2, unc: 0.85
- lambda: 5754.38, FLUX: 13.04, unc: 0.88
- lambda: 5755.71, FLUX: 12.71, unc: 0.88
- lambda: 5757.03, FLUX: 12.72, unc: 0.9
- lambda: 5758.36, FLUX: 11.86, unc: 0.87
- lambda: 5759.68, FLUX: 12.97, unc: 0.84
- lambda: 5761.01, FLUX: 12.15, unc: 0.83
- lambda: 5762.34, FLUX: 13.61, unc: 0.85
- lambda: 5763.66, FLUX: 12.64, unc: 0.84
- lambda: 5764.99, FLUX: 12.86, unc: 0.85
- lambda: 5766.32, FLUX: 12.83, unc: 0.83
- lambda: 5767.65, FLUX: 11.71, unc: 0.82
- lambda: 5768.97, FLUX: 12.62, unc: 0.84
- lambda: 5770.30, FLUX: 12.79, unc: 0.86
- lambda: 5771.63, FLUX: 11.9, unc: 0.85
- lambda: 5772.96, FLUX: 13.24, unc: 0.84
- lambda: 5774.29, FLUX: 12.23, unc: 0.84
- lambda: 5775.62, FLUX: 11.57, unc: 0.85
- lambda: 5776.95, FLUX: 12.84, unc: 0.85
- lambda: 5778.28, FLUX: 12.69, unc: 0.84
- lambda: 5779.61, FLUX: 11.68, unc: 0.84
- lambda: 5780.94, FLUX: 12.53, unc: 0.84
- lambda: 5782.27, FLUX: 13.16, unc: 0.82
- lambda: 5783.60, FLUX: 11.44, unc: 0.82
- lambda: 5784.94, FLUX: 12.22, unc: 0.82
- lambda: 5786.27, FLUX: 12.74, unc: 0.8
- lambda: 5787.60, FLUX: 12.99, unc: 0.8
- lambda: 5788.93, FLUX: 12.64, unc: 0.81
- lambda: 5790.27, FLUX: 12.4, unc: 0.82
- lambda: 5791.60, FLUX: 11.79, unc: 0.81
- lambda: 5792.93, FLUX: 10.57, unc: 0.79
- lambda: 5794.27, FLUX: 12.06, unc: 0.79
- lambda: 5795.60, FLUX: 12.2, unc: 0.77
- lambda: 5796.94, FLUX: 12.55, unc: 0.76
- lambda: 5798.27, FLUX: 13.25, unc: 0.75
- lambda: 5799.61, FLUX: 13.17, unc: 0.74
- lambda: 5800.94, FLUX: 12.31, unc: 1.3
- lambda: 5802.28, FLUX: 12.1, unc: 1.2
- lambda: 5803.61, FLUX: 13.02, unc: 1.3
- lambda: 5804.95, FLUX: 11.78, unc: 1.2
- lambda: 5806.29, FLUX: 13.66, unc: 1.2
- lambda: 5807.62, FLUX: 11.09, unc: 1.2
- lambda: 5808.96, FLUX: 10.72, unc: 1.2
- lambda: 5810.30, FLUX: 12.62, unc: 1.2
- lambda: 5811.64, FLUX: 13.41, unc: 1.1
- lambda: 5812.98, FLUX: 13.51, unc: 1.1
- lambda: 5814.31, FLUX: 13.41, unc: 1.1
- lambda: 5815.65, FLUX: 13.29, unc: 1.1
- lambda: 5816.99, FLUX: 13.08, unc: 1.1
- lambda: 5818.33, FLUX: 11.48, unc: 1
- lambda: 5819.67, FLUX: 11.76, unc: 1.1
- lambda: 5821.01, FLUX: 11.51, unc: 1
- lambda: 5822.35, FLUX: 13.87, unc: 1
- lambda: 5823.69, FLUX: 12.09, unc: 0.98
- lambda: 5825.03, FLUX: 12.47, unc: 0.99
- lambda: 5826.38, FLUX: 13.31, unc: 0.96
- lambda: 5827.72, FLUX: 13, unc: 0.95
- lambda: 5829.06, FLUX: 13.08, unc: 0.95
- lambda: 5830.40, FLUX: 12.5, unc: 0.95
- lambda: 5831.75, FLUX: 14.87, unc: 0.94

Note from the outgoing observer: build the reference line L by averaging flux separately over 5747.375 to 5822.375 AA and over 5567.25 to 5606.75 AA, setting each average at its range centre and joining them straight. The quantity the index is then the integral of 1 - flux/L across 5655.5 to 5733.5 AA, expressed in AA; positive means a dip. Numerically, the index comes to 1.72 AA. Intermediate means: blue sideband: 12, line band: 12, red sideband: 12.5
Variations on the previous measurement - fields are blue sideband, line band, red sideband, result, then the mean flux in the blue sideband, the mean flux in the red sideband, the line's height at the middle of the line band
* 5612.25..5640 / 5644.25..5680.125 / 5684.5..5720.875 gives -0.4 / 12.3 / 11.9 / 12.1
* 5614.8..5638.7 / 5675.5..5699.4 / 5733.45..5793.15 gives 0.3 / 12.3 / 12.6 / 12.4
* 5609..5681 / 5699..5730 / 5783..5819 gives 1.5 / 12.3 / 12.4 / 12.4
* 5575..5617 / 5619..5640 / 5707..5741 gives -0.3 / 12.2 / 12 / 12.2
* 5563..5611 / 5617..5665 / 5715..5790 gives -0.1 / 12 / 12.5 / 12.2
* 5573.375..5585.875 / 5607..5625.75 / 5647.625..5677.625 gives -0.3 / 12.4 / 12.2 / 12.3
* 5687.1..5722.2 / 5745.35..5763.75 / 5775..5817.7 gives -0.8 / 11.9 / 12.5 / 12.2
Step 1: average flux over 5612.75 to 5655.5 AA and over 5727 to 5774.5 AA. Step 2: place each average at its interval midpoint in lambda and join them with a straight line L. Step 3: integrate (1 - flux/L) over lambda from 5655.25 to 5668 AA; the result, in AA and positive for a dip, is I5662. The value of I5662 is 0.9 AA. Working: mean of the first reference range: 12.5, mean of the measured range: 11.6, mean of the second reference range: 12.7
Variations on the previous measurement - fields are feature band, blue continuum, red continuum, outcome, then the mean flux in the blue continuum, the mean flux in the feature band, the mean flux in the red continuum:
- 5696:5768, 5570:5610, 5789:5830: 0.4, 12.1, 12.3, 12.5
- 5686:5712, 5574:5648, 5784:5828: 1.0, 12.3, 11.9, 12.5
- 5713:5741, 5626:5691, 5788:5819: 0.1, 12.2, 12.3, 12.4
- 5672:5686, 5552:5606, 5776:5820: -0.3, 12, 12.4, 12.4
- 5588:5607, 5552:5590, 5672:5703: 0.7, 12.2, 11.7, 12.3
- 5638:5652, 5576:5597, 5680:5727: -0.6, 12.2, 12.6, 11.9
